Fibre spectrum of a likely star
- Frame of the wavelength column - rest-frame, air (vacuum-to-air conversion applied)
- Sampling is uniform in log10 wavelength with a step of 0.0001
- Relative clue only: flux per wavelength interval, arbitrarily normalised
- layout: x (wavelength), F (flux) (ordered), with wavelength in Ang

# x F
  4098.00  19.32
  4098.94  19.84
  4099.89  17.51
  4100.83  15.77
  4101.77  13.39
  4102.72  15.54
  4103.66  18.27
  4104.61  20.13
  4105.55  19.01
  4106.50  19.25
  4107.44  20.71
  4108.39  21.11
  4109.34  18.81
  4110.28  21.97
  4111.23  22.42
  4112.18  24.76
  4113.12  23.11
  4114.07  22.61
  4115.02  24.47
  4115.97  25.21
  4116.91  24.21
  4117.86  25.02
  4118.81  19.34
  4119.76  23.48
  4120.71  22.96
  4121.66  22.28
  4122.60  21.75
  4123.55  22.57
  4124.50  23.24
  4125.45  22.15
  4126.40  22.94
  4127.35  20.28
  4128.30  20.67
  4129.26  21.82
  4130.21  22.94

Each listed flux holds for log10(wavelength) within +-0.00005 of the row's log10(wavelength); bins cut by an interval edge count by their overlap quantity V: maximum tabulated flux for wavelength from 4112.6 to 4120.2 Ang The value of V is 25.21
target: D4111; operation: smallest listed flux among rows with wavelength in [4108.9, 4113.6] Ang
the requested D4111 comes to 18.81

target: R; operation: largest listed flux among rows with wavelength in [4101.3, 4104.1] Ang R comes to 18.27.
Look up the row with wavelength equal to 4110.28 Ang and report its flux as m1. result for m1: 21.97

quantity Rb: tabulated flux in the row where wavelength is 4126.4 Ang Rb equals 22.94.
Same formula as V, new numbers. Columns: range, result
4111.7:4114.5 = 24.76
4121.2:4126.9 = 23.24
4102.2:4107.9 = 20.71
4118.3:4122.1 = 23.48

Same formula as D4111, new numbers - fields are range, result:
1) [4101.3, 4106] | 13.39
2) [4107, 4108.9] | 20.71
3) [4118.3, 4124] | 19.34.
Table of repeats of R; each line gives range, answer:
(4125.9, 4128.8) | 22.94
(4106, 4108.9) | 21.11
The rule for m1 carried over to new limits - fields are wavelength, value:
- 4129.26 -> 21.82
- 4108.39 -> 21.11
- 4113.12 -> 23.11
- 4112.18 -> 24.76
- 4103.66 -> 18.27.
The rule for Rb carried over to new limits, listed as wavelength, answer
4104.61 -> 20.13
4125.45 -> 22.15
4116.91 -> 24.21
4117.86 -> 25.02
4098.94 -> 19.84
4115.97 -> 25.21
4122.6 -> 21.75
